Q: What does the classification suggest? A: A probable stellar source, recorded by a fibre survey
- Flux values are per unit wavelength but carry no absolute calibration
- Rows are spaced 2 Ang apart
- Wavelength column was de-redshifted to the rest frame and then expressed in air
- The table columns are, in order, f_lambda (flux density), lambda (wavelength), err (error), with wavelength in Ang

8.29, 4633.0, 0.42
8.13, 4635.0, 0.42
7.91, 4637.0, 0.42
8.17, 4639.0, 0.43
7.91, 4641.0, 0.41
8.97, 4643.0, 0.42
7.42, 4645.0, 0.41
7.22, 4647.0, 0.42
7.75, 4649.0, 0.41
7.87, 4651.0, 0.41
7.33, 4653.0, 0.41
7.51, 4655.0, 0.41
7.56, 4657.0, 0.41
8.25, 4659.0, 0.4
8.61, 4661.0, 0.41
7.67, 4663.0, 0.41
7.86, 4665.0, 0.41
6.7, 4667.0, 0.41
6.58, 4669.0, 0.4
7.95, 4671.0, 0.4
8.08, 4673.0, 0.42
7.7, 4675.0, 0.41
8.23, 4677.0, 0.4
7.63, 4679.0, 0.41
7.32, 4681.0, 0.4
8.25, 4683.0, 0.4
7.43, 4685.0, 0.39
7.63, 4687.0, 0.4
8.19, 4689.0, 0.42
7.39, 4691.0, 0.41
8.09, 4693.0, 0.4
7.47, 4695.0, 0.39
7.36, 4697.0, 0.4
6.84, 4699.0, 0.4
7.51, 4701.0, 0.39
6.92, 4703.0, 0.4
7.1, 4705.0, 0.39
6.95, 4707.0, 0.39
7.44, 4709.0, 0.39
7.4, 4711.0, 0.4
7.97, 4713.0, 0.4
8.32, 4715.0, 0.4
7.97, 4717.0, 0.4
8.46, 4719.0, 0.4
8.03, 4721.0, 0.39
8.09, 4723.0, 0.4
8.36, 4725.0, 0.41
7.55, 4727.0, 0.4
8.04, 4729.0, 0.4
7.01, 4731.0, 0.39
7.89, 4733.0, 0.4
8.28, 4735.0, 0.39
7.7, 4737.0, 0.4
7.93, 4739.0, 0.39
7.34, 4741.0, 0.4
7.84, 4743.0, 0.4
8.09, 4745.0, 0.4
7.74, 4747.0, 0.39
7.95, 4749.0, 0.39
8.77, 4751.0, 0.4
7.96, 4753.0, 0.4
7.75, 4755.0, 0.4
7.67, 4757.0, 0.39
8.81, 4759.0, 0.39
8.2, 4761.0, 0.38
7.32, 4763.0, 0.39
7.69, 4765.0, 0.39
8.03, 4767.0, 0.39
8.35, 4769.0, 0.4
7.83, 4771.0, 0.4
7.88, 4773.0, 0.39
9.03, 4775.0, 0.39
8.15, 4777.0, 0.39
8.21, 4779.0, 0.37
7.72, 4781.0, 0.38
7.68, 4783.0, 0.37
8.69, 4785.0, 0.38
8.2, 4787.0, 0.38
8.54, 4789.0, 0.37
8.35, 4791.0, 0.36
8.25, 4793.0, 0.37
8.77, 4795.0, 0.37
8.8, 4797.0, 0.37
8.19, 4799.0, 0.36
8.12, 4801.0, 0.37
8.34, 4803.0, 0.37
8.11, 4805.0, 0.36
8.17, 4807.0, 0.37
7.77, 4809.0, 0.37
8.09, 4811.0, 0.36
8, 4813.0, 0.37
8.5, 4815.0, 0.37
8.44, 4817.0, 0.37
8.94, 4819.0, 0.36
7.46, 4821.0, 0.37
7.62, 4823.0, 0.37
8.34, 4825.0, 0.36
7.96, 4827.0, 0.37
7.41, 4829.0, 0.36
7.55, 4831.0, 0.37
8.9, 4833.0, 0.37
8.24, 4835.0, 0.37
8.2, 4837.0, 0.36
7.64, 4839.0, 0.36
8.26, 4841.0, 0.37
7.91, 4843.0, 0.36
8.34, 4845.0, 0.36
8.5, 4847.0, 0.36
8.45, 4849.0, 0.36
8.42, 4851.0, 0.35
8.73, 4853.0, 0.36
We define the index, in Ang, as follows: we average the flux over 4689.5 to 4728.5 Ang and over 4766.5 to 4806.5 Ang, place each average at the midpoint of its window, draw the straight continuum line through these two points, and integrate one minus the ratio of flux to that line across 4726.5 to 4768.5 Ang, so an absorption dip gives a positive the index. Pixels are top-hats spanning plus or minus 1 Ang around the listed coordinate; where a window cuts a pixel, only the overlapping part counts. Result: 0.34 Ang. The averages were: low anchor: 7.66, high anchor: 8.26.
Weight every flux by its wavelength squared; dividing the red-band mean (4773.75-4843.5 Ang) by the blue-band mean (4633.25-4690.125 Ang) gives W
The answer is 1.12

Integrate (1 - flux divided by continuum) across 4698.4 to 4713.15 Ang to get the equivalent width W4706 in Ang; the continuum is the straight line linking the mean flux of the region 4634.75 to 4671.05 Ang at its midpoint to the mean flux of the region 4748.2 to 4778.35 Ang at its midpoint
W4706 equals 1.26 Ang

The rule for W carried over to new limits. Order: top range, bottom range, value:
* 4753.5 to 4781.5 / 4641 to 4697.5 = 1.09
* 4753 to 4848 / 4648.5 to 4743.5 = 1.11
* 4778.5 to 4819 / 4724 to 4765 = 1.07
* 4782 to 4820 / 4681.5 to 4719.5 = 1.14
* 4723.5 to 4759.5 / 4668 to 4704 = 1.07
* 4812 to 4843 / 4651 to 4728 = 1.12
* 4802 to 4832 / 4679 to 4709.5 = 1.14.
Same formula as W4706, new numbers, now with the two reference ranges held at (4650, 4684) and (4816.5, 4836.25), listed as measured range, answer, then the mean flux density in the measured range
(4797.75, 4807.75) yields -0.22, 8.2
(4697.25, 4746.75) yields 0.85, 7.7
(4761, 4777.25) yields -0.19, 8.04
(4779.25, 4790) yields -0.25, 8.17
